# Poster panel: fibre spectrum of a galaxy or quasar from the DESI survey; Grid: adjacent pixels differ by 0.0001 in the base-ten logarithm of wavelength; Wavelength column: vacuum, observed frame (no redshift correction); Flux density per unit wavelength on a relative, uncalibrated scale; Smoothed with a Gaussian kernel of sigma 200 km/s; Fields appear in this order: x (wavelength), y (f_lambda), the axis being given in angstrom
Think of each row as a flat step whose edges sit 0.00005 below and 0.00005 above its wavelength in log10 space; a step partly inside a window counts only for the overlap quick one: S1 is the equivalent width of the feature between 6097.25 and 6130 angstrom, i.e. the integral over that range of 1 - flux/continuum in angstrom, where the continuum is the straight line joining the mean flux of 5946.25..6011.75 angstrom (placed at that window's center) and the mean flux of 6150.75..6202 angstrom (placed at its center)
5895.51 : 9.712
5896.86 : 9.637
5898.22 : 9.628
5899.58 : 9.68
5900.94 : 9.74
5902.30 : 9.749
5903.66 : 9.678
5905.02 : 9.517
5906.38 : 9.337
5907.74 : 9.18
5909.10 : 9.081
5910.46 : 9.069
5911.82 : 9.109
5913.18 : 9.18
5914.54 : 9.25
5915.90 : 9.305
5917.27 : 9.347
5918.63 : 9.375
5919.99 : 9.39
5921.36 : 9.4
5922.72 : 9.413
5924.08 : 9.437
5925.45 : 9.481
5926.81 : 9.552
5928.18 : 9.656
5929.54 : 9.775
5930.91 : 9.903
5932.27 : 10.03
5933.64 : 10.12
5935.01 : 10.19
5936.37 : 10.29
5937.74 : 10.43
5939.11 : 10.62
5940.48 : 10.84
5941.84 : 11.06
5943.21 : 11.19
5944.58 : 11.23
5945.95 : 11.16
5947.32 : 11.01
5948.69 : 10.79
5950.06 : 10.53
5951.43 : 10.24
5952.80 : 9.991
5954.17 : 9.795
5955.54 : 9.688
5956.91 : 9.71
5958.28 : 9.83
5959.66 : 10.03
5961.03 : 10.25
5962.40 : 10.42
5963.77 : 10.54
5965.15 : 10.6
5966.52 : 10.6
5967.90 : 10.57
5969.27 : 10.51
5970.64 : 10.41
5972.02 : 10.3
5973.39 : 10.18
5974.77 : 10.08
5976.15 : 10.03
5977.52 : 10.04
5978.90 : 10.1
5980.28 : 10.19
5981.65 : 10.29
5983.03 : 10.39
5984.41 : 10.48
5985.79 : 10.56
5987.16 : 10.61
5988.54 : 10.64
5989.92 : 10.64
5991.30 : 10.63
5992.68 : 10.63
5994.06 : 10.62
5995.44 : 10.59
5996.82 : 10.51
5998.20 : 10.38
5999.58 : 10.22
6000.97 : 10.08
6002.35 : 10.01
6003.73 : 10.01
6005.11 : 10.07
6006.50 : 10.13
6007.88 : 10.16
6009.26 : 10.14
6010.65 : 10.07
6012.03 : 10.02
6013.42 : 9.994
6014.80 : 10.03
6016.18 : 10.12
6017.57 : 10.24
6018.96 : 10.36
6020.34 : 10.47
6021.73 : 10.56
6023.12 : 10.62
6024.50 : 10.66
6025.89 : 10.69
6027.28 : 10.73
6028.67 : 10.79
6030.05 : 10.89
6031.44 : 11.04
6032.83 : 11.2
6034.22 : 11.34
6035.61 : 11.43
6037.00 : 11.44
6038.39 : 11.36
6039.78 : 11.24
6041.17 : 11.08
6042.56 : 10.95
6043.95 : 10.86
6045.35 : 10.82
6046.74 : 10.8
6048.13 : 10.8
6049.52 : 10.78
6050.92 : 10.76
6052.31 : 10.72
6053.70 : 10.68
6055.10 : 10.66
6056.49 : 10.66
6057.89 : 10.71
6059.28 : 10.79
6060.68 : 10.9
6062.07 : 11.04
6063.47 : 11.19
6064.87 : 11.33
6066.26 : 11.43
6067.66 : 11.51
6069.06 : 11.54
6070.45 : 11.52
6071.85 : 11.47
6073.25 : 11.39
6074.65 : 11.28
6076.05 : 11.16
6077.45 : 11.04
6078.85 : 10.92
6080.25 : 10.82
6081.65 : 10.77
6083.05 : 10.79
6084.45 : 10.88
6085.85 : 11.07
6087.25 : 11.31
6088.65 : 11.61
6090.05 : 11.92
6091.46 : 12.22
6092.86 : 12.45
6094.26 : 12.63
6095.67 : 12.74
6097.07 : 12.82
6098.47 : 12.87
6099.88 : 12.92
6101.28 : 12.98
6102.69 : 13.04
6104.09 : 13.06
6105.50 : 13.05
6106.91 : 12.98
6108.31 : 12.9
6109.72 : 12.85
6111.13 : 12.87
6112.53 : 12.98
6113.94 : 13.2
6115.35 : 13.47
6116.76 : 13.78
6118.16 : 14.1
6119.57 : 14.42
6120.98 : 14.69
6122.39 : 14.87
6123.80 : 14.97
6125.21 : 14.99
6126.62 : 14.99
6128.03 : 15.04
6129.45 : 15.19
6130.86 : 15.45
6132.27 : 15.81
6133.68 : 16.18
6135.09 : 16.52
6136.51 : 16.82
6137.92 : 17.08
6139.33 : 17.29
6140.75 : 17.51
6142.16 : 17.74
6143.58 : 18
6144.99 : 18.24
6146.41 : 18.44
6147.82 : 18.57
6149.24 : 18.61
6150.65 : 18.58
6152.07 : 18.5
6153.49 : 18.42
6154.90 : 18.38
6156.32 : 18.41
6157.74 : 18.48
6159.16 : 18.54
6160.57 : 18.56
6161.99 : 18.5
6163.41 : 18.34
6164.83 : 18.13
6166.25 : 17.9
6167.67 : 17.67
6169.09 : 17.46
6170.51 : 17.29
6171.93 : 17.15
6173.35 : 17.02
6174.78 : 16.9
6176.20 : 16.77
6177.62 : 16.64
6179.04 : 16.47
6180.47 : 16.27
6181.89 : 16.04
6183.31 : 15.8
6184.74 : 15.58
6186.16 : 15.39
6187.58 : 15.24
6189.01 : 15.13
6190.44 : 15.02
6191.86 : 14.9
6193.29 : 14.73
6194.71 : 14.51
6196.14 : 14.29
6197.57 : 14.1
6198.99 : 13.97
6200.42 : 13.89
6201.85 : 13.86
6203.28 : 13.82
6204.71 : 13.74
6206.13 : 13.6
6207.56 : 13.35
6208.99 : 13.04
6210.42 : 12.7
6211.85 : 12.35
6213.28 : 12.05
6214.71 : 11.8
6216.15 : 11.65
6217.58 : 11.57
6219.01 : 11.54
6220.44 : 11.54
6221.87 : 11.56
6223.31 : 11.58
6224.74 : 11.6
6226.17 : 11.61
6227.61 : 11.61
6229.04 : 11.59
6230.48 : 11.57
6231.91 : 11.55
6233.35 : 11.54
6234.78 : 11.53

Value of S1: 1.9 angstrom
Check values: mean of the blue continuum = 10.3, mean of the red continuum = 16.6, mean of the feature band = 13.7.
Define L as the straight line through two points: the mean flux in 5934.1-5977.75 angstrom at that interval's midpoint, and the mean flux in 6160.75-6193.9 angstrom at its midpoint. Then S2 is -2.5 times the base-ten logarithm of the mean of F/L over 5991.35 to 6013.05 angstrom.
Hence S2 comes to 0.14 mag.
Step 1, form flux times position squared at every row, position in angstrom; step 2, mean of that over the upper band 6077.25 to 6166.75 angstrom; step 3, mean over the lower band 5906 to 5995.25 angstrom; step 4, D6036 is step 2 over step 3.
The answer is 1.56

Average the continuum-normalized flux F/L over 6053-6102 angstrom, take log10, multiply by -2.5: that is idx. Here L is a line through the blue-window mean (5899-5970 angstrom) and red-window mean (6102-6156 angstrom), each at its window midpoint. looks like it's 0.23 mag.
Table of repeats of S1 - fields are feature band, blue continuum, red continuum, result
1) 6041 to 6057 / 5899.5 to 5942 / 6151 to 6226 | 2.0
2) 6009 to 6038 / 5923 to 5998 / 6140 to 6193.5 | 4.3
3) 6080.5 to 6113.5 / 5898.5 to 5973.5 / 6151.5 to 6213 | 3.7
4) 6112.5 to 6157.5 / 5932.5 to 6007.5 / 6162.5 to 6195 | -3.5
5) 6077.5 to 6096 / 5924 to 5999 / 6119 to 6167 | 4.3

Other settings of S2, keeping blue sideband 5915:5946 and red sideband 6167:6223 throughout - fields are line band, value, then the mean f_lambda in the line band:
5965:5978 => 0.04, 10.3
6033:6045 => 0.06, 11.2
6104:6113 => 0.01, 12.9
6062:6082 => 0.11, 11.2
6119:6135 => -0.14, 15.2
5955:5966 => 0.04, 10.1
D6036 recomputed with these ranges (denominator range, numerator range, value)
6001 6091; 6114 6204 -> 1.56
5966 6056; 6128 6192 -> 1.71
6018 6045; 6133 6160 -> 1.70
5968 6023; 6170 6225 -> 1.47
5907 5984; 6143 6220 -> 1.70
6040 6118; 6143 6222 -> 1.38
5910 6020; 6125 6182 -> 1.81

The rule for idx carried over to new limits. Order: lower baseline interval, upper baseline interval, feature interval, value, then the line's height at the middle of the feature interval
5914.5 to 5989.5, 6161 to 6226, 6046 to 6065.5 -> 0.12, 12.1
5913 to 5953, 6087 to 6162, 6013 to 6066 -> 0.19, 12.9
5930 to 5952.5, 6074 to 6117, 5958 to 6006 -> 0.07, 11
